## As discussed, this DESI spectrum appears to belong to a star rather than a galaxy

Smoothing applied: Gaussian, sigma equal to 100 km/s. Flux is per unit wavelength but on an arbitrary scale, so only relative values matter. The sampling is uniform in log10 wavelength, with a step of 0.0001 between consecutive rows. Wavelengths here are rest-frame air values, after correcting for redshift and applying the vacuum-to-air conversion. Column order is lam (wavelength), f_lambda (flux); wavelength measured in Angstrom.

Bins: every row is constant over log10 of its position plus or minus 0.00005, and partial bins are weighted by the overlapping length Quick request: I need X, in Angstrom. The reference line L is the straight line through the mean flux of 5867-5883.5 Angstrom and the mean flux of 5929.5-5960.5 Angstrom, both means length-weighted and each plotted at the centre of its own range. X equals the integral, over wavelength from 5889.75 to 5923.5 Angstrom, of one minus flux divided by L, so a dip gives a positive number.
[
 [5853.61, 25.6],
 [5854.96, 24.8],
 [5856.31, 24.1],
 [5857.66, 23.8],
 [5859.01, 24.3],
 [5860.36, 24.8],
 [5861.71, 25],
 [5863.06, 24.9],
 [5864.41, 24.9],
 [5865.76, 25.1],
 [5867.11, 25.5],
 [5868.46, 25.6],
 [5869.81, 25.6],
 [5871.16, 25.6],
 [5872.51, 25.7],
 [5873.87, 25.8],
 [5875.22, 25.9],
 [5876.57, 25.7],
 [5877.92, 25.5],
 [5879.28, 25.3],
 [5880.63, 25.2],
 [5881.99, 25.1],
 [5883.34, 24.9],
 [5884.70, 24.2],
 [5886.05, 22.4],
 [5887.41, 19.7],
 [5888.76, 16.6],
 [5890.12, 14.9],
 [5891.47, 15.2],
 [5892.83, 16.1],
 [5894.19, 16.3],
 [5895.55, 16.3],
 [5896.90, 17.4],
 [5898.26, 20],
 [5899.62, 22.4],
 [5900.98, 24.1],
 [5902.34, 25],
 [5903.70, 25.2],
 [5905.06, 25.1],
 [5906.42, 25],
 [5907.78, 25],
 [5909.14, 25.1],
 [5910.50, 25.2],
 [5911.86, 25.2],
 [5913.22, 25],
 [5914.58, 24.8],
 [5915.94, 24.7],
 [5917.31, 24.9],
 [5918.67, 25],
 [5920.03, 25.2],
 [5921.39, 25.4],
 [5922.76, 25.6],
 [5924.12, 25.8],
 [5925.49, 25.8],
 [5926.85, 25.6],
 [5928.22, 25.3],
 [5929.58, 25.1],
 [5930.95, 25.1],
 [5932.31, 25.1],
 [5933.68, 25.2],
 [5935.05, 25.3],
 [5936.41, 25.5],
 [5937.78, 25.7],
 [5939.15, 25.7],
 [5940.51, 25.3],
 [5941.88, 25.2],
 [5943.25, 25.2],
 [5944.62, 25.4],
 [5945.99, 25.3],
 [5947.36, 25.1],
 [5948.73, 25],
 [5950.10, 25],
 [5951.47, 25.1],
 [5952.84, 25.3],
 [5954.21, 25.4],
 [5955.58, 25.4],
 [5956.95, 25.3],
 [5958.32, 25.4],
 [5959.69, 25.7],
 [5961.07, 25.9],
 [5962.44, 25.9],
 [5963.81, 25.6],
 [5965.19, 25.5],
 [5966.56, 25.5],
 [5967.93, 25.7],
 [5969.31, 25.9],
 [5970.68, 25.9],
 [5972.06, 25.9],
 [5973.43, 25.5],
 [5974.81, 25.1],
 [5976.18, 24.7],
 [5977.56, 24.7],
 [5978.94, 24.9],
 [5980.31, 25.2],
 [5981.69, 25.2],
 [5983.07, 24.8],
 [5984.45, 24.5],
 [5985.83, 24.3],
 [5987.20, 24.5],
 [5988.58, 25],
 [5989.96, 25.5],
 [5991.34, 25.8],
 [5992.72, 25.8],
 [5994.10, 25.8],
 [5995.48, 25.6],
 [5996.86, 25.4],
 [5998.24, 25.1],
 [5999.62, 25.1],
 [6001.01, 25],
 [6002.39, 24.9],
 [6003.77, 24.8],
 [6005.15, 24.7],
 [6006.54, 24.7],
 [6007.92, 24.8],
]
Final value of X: 3.68 Angstrom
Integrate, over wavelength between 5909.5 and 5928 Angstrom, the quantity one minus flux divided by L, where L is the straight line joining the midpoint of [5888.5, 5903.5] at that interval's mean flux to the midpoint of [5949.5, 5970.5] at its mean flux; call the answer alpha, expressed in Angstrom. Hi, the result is -3.5 Angstrom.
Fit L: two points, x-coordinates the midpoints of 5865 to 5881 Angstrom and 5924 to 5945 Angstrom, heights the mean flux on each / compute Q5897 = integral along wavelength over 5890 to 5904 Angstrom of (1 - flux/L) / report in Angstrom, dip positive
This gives 3.35 Angstrom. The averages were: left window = 25.6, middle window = 19.4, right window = 25.4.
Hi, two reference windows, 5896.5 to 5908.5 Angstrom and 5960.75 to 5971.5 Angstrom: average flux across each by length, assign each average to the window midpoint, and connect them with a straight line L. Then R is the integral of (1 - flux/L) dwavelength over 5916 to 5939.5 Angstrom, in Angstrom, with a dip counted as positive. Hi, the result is -1.0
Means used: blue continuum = 23.4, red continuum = 25.7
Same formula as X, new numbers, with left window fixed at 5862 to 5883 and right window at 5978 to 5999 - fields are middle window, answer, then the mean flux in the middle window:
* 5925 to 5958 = -0.1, 25.3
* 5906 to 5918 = 0.2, 25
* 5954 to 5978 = -0.3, 25.5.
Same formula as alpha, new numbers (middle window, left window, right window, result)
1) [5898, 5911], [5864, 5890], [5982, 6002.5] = 0.1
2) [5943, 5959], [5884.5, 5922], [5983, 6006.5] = -1.0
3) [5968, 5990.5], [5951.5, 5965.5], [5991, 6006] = 0.2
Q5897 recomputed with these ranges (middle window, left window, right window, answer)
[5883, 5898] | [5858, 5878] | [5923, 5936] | 4.1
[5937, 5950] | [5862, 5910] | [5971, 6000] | -0.6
